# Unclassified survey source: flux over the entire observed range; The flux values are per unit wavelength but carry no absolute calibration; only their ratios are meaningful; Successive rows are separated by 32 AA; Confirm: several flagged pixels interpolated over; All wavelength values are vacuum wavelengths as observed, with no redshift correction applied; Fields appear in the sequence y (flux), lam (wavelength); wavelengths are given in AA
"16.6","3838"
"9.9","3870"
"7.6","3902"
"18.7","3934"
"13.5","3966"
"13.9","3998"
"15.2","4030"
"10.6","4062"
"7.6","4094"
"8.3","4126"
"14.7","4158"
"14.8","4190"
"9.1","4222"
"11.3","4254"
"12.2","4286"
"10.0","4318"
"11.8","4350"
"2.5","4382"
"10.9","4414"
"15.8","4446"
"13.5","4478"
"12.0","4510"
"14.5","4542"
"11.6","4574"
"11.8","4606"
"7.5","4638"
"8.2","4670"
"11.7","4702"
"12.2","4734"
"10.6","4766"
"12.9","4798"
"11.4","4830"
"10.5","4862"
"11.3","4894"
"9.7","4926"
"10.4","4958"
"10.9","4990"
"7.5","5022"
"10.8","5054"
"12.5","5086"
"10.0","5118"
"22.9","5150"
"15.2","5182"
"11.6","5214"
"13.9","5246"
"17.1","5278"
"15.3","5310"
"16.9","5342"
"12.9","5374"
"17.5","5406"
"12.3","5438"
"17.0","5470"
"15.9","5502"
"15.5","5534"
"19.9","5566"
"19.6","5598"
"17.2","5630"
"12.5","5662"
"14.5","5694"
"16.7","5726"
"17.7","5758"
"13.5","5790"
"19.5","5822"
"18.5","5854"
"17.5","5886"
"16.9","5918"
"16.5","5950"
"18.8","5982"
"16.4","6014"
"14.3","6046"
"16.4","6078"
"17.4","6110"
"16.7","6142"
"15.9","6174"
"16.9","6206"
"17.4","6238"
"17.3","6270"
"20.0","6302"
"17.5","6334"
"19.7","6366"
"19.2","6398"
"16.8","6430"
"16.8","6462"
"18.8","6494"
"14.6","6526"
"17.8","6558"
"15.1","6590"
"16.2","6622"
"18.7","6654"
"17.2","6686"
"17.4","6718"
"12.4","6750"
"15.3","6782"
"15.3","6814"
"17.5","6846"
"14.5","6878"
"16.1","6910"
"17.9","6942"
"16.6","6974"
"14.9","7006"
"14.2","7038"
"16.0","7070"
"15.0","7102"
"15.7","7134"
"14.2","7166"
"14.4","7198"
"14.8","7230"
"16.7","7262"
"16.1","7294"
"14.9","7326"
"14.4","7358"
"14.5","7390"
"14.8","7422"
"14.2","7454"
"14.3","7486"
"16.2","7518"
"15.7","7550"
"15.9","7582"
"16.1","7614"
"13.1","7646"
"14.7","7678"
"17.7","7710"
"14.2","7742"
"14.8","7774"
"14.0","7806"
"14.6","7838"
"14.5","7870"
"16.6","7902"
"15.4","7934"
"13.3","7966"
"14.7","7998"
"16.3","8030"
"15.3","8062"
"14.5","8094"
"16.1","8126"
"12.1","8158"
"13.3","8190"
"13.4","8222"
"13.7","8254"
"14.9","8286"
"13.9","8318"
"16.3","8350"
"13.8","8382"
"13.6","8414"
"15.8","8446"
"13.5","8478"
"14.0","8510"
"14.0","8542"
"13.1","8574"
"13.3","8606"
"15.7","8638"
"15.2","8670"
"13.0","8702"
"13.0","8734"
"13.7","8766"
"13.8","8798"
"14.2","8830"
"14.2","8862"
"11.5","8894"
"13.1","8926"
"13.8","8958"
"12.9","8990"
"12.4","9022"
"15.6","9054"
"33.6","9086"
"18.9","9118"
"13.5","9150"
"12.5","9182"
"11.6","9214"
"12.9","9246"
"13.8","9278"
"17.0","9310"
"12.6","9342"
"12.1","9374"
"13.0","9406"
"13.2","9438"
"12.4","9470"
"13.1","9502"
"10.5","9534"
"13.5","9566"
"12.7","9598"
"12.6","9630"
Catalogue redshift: 0.38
